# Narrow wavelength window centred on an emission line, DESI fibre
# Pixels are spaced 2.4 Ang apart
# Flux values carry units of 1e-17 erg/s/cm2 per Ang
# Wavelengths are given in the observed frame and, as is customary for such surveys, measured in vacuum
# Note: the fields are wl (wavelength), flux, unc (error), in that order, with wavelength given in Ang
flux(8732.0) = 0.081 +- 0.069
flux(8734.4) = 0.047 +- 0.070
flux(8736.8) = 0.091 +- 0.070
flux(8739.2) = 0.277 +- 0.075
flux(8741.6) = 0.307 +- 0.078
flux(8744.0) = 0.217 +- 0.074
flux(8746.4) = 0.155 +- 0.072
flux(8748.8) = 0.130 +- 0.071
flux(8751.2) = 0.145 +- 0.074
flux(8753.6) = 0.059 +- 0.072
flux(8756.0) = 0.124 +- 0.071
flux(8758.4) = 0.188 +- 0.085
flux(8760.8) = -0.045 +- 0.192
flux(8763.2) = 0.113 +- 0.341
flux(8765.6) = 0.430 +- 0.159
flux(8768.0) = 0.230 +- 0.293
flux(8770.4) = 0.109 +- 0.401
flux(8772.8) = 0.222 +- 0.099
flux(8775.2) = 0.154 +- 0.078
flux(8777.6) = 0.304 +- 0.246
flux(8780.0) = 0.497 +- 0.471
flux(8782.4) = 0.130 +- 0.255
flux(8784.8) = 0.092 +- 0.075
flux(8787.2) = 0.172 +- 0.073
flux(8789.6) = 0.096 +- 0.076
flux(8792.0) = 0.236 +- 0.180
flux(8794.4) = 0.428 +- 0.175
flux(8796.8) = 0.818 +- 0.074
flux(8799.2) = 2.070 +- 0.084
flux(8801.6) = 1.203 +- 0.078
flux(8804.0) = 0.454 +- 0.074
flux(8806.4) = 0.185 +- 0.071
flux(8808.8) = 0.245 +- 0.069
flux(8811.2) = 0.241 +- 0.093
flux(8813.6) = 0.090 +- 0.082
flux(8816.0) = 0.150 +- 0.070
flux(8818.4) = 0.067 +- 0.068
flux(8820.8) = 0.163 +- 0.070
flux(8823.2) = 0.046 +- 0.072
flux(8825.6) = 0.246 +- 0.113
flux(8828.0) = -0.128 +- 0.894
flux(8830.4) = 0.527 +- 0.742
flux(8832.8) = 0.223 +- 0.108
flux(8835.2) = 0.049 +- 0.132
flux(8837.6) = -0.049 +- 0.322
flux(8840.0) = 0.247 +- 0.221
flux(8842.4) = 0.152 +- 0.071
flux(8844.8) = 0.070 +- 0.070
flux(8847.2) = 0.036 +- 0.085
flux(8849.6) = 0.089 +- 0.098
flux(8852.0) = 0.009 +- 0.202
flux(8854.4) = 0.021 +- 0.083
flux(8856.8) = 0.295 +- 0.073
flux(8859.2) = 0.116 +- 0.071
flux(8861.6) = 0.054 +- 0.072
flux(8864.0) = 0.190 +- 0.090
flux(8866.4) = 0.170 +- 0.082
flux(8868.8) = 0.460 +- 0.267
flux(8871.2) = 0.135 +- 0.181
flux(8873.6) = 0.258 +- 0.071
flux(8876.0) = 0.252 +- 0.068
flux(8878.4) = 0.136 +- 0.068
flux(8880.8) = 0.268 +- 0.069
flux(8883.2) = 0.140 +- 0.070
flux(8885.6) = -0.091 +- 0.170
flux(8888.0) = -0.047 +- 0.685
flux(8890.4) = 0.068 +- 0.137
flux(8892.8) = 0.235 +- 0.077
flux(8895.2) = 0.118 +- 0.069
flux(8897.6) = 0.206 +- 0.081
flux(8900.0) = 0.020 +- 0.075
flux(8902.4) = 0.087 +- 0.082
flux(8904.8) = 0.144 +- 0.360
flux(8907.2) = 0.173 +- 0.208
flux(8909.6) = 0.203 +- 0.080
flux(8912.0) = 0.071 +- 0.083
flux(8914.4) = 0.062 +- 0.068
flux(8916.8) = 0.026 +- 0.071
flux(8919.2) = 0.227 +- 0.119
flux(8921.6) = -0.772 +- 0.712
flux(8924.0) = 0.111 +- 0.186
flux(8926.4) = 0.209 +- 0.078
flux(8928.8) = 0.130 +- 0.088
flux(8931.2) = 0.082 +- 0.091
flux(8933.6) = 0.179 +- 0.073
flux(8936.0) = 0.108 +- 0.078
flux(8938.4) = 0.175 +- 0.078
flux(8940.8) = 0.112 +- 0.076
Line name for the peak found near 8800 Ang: [O III] 5007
